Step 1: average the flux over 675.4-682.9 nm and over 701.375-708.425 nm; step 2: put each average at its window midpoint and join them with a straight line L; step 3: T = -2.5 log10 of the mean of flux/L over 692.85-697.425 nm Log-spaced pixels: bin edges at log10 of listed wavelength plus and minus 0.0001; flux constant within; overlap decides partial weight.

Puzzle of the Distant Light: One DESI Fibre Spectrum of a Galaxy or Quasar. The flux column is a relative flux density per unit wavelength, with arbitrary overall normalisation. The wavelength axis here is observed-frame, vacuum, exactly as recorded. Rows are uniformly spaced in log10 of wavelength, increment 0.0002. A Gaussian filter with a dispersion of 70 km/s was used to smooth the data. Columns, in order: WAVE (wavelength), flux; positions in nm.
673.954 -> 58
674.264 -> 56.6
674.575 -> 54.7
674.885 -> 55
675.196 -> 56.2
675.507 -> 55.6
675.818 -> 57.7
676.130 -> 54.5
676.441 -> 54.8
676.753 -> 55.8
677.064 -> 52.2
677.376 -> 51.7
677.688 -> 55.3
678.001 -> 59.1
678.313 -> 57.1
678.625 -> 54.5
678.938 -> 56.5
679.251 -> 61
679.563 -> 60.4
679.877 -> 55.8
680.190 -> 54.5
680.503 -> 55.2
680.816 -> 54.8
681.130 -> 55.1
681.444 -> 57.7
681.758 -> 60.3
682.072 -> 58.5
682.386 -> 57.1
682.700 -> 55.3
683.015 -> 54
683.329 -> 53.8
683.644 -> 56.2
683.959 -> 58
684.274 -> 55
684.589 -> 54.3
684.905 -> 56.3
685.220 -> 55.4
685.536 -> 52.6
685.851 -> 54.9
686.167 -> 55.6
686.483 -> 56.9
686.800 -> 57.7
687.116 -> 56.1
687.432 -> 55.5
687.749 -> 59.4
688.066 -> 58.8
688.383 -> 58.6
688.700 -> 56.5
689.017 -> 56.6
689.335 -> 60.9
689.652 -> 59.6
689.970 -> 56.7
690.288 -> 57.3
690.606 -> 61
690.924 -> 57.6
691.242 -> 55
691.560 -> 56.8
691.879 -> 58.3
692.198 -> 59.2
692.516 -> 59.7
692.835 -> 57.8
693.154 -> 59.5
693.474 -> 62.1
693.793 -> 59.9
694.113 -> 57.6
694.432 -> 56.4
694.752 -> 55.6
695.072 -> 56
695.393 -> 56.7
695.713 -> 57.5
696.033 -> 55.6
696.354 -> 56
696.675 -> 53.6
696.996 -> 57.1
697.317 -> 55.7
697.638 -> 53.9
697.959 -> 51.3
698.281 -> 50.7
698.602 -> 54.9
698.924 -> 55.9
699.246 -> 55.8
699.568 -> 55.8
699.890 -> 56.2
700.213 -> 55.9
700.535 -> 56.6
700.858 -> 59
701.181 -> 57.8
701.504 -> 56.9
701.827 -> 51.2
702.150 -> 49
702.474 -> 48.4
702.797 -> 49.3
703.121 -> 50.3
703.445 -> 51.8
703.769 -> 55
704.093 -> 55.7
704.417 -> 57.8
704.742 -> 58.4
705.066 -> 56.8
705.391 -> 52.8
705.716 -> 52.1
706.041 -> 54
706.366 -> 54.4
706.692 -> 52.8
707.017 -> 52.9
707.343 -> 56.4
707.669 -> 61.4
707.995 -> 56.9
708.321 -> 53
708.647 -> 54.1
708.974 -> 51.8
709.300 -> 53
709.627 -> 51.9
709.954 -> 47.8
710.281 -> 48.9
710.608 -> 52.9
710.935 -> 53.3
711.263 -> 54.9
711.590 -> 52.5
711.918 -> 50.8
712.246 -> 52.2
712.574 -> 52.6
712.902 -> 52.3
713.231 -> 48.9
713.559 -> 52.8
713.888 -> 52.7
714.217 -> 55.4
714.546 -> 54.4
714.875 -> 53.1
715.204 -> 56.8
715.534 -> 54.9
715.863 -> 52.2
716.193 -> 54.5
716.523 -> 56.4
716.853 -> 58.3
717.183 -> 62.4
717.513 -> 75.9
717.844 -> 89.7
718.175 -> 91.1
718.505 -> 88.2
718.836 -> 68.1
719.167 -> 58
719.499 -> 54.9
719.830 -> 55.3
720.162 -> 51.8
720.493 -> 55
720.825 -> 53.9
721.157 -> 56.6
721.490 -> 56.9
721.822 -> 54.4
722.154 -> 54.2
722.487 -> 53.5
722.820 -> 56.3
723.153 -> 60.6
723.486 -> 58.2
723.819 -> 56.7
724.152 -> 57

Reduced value -0.04 mag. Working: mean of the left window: 56.3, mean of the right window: 54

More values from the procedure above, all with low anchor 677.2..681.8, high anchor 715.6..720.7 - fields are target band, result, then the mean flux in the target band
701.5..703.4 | 0.21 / 50.4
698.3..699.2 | 0.11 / 54.7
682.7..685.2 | 0.04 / 55.4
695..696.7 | 0.07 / 56.1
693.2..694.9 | 0.02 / 58.4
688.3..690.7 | 0.00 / 58.3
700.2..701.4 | 0.06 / 57.5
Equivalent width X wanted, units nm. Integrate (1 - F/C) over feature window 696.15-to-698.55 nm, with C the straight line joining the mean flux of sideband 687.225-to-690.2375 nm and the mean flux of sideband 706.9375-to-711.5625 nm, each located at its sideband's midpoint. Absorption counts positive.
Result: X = 0.09 nm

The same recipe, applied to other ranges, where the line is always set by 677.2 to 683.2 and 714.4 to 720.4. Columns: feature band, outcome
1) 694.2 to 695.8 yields 0.072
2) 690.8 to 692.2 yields 0.032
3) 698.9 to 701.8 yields 0.174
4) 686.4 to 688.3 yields 0.009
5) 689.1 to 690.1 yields -0.014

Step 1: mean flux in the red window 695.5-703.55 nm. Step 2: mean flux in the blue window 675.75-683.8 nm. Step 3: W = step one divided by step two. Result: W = 0.97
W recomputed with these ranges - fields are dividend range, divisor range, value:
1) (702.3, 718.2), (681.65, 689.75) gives 0.98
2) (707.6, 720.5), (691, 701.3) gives 1.02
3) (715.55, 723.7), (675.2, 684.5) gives 1.09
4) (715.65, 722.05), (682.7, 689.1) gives 1.12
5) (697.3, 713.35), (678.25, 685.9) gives 0.96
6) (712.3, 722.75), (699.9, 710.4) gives 1.10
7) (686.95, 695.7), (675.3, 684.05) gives 1.03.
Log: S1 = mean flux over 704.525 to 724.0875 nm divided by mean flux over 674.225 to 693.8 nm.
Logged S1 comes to 1.00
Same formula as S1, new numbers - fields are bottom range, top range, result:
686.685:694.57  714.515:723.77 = 1.04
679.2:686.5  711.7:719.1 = 1.08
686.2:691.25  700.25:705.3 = 0.94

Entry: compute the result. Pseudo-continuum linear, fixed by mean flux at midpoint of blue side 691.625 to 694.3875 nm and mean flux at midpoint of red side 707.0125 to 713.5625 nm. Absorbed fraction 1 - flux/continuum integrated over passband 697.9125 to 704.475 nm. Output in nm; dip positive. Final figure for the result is 0.25 nm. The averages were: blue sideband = 59.1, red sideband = 52.9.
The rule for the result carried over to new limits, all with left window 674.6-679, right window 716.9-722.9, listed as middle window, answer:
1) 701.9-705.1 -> 0.38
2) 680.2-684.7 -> 0.03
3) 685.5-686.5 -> 0.04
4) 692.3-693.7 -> -0.04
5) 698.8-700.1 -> 0.08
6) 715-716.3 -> 0.16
